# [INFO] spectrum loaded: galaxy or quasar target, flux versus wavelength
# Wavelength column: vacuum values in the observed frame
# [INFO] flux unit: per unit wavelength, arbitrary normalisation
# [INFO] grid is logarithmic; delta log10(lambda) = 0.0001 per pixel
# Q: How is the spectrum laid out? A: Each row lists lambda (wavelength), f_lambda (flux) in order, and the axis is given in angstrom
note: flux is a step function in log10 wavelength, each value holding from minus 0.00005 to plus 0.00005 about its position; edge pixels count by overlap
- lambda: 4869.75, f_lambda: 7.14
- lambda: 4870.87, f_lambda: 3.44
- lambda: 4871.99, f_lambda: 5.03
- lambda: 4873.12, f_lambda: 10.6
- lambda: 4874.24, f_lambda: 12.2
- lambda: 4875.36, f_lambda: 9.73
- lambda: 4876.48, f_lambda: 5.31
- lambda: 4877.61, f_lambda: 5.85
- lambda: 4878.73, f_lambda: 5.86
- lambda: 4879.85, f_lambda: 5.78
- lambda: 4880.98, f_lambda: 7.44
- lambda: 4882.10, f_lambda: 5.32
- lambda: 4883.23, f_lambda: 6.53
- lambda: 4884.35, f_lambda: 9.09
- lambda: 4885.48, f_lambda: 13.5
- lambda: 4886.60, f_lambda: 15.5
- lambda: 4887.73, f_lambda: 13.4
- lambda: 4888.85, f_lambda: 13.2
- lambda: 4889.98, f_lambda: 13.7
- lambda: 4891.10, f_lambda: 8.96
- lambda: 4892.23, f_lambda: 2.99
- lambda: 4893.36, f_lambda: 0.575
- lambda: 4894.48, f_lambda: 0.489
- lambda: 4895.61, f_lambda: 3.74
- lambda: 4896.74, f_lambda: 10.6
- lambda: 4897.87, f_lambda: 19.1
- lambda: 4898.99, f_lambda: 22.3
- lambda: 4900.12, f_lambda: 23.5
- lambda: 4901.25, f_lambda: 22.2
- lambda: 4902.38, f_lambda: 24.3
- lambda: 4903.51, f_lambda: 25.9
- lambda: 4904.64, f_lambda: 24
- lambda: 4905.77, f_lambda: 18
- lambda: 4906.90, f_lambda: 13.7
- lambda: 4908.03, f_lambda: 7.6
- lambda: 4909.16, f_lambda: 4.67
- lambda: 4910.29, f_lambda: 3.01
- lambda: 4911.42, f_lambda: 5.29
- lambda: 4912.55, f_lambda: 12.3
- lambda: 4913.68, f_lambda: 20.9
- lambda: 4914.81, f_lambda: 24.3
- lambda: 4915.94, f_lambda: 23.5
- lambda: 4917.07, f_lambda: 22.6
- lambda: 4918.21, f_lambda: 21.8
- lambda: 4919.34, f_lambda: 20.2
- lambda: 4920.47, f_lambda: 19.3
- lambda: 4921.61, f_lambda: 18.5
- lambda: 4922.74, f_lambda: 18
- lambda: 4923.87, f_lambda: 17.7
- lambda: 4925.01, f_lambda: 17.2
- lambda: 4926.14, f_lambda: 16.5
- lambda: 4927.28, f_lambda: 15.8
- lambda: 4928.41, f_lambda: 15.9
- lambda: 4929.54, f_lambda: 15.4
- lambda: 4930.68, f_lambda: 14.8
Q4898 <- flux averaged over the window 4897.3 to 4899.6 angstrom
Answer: 20.8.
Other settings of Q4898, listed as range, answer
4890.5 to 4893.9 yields 4.32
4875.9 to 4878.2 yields 5.62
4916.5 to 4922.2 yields 20.5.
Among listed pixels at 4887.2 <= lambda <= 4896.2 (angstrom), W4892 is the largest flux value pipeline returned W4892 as 13.7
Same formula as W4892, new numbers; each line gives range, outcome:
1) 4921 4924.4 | 18.5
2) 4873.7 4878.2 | 12.2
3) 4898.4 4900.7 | 23.5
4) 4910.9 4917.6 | 24.3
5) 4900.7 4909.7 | 25.9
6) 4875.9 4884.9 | 9.09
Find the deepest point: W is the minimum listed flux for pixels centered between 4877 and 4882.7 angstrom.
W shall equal 5.32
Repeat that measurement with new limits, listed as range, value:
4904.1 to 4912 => 3.01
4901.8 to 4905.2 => 24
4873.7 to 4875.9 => 9.73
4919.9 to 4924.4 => 17.7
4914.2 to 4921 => 19.3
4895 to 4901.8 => 3.74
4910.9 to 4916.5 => 5.29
